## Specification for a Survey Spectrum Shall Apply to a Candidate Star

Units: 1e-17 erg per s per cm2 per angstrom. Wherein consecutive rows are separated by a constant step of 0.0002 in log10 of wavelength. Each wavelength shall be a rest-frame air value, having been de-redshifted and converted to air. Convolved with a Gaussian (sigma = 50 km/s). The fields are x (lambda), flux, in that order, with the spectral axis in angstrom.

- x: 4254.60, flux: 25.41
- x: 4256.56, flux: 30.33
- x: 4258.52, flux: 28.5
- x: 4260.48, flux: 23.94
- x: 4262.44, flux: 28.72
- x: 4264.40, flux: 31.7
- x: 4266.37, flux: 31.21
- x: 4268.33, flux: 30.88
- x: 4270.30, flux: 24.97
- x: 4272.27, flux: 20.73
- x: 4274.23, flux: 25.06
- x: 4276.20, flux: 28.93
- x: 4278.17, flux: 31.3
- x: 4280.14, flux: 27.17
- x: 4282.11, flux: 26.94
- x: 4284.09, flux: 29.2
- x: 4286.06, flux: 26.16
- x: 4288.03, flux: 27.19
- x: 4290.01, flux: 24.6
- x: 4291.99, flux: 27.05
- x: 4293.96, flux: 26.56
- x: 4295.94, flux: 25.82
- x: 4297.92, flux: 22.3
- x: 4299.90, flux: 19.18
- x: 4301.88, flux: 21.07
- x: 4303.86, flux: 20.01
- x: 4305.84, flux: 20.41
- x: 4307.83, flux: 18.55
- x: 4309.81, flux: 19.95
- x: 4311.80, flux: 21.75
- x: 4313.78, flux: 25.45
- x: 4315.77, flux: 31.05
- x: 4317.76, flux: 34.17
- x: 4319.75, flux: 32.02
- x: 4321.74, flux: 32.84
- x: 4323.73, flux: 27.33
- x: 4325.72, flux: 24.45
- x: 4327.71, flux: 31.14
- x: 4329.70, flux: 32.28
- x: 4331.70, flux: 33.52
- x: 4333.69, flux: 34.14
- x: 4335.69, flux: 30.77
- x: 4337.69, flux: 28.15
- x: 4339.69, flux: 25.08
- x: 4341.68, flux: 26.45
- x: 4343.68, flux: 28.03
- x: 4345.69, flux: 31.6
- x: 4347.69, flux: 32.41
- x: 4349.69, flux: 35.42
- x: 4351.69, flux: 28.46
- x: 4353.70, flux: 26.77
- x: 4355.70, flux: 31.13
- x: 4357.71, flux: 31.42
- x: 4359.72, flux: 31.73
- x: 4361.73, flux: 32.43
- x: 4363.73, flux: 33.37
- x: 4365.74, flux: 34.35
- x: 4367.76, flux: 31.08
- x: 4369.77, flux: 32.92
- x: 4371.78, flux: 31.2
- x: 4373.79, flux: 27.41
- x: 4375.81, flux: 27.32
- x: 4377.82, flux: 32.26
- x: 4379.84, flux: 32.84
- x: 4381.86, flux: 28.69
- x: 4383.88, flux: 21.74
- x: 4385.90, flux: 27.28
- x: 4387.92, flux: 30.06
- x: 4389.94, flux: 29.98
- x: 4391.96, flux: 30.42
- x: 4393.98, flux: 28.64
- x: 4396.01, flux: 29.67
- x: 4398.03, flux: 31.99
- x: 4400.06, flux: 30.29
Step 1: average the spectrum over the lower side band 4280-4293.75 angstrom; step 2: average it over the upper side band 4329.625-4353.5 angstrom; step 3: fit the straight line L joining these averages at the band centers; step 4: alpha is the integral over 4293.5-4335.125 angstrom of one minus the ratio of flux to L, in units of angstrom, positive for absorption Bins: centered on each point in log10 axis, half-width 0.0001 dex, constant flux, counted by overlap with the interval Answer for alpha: 3.3 angstrom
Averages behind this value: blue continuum 26.9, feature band 26.4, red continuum 30.3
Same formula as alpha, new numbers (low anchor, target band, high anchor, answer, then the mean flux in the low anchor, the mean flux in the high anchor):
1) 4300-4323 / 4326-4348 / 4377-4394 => -3.1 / 25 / 29.1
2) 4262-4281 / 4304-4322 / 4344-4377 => 2.3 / 28.1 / 31.1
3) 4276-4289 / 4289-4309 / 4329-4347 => 4.3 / 28.1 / 30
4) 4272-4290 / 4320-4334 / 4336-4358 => -0.9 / 27.1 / 29.5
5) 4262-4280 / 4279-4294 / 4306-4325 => 0.4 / 28.1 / 26.7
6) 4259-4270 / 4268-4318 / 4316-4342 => 7.6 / 29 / 30.3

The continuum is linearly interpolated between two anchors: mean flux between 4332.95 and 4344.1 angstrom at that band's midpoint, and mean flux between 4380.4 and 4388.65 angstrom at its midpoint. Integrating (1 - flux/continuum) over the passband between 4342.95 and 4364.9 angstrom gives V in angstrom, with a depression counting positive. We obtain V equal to -2.4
